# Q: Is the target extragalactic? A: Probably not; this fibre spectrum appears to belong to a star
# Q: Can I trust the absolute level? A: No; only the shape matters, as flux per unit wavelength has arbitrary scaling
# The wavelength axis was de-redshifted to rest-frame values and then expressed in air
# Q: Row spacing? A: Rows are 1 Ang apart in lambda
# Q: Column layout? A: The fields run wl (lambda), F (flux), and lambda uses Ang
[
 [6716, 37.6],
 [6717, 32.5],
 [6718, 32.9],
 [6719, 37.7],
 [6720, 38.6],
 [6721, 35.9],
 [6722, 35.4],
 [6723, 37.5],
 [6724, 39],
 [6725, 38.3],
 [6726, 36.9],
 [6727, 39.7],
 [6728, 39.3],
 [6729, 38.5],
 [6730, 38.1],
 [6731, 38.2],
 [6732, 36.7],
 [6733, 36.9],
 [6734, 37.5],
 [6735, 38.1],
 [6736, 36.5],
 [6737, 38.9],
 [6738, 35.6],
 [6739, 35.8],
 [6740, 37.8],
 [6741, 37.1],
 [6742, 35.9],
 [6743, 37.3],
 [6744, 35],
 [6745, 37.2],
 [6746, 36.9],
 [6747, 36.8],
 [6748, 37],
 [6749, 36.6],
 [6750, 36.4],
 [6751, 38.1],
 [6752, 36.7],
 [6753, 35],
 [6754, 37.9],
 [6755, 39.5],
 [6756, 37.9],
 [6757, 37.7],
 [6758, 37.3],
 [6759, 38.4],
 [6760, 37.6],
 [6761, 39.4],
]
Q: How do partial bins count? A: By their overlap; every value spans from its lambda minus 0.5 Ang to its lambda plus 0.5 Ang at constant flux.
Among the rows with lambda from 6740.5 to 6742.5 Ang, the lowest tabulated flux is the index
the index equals 35.9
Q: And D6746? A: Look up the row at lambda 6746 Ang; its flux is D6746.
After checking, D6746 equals 36.9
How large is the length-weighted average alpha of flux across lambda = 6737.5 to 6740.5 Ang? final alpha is 36.4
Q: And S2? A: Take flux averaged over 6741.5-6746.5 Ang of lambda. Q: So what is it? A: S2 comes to 36.5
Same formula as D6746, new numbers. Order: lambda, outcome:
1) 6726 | 36.9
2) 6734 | 37.5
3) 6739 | 35.8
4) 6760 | 37.6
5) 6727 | 39.7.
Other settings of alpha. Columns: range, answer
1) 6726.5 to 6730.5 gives 38.9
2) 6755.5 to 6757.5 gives 37.8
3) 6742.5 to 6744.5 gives 36.1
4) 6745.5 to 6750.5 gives 36.7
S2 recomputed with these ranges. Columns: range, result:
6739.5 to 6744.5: 36.6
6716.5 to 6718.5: 32.7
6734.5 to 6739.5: 37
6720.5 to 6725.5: 37.2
